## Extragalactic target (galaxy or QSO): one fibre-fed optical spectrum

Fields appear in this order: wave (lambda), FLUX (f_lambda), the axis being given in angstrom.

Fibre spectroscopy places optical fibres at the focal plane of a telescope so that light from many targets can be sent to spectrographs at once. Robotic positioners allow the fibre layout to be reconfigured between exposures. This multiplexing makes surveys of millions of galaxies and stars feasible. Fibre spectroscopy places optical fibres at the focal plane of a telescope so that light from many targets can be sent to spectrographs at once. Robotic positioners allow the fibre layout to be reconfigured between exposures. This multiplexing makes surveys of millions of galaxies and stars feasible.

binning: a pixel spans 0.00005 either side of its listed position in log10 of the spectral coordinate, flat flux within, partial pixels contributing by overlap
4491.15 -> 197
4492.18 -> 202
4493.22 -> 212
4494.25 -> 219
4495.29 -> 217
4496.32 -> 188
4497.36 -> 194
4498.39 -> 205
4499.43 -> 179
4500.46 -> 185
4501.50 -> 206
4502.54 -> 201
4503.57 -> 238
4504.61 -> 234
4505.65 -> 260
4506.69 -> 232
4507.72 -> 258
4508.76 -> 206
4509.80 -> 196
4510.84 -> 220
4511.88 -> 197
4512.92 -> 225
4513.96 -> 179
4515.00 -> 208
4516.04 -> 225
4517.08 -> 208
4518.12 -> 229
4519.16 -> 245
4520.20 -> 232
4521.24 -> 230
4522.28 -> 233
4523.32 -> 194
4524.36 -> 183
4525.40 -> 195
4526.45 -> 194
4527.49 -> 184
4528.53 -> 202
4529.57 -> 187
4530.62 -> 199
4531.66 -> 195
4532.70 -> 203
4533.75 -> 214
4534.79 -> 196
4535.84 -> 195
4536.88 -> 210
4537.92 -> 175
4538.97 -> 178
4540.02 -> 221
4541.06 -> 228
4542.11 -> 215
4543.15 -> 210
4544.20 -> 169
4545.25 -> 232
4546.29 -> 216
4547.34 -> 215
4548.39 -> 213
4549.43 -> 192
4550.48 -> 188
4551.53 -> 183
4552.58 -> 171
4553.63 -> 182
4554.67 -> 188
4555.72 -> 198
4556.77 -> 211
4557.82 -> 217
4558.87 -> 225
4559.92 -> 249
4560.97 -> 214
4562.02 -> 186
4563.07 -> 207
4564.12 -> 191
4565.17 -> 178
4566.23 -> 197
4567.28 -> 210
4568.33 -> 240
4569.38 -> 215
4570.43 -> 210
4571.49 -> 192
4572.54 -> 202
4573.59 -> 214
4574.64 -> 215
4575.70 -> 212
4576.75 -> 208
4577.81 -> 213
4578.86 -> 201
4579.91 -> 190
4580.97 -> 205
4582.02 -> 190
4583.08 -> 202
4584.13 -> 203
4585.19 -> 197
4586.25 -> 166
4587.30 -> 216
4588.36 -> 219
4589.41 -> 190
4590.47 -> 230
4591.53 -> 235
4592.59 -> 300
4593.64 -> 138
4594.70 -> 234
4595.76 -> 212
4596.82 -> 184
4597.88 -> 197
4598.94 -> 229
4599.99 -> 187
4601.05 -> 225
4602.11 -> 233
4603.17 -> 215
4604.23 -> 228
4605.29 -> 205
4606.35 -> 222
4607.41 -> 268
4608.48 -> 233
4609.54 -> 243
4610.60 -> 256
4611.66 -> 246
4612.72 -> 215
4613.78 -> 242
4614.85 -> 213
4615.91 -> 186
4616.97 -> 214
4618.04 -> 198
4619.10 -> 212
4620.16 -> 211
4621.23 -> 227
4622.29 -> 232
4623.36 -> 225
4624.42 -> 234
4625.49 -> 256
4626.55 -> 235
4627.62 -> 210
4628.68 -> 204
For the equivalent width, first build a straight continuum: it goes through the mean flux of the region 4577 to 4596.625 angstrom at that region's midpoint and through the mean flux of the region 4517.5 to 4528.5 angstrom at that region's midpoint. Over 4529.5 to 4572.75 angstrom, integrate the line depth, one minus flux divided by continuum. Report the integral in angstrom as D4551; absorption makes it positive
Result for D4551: 1.4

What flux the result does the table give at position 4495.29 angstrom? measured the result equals 217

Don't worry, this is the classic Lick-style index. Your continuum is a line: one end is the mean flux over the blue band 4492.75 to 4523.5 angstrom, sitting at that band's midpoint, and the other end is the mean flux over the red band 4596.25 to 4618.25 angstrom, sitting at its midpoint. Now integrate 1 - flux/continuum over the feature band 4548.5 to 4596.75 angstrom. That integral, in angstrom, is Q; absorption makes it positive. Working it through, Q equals 3.1 angstrom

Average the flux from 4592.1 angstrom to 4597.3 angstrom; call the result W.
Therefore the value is 213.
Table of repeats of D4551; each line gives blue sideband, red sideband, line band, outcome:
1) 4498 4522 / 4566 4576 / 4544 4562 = 0.8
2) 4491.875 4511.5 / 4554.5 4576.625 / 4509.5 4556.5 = 1.7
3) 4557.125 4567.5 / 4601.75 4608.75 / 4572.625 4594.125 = 1.0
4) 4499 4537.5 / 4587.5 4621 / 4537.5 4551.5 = 0.6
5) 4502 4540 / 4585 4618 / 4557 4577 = 0.5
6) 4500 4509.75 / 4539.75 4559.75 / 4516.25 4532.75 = 0.6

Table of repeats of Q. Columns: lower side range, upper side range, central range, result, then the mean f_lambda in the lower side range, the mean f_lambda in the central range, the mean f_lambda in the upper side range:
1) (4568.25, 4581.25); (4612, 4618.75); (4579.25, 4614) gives -1.0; 208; 217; 212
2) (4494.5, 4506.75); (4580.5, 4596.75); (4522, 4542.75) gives 1.0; 211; 200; 208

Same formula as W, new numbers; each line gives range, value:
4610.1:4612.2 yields 251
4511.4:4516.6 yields 207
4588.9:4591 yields 210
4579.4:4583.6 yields 197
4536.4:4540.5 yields 195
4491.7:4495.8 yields 212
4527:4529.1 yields 193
